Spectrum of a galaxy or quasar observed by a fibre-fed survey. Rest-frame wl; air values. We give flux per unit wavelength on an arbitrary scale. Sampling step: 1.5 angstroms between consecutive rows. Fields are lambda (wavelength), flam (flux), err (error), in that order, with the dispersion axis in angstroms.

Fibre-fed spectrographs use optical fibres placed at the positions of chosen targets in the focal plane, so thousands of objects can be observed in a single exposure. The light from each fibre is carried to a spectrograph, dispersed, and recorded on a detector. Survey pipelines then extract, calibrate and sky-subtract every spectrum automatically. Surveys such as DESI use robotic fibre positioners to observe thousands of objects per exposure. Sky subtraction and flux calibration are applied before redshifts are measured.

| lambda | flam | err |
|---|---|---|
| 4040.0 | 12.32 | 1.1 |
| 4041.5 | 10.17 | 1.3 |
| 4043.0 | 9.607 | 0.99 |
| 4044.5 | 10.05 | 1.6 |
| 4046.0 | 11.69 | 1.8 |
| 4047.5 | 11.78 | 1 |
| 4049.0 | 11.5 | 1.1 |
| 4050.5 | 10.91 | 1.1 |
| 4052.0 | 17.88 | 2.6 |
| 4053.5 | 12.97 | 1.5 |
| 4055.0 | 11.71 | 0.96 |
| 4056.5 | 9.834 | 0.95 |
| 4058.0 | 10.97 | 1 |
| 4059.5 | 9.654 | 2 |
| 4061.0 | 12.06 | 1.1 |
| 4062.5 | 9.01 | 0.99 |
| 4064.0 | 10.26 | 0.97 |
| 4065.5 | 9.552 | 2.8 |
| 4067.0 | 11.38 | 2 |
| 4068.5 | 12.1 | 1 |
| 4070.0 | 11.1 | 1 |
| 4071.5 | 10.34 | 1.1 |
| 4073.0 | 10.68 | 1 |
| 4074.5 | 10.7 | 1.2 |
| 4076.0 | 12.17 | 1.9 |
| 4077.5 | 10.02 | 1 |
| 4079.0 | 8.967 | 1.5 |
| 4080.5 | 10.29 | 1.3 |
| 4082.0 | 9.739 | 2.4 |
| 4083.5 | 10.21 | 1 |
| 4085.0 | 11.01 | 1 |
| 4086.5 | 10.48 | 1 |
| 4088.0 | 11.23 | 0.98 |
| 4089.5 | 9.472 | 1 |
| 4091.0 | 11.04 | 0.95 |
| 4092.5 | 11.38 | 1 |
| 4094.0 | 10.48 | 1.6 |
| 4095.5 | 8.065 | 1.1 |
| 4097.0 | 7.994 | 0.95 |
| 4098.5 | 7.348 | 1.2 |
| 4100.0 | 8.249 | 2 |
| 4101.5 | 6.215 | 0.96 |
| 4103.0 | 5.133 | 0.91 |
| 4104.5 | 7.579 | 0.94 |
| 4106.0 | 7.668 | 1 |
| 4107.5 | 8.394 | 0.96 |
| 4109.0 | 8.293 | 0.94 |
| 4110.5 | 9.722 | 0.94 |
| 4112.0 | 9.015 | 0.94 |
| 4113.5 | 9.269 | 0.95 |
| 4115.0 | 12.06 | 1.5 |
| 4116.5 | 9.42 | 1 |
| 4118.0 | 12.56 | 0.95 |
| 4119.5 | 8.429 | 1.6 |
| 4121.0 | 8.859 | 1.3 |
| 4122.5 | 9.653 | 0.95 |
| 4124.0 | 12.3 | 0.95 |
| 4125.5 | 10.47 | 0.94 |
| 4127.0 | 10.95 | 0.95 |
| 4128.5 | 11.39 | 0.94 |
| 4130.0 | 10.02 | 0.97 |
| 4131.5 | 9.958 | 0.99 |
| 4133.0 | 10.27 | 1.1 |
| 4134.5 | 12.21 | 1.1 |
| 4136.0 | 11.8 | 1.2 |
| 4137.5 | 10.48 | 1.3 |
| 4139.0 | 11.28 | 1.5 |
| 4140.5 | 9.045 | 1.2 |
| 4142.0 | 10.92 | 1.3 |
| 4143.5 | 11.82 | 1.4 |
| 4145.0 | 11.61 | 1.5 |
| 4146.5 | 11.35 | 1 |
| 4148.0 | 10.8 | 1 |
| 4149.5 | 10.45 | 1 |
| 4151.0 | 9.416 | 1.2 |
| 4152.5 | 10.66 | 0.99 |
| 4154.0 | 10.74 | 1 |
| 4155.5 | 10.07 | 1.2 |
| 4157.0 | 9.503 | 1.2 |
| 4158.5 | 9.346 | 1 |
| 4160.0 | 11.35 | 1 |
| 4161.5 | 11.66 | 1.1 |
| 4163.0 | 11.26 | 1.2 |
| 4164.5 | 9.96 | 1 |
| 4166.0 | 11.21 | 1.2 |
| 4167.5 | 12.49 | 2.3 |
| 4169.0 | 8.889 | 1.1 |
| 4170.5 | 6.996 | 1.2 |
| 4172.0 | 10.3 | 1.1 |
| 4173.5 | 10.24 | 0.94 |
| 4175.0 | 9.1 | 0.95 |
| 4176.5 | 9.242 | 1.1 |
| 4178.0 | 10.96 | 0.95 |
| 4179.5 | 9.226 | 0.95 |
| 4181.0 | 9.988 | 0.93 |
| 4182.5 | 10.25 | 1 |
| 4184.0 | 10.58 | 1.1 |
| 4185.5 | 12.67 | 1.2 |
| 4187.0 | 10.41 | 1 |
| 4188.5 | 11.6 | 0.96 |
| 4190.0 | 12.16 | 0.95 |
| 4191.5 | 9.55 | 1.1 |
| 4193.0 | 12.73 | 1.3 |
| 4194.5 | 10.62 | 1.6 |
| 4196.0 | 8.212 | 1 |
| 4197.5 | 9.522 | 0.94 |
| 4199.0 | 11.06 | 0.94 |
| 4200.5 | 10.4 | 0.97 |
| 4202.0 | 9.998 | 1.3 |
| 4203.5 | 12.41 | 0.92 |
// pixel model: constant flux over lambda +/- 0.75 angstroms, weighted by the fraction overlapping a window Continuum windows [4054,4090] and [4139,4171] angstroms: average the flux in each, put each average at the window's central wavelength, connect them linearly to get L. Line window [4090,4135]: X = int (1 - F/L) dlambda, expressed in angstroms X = 4.6 angstroms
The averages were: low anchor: 10.6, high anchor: 10.5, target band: 9.46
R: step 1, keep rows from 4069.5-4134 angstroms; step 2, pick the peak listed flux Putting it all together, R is 12.56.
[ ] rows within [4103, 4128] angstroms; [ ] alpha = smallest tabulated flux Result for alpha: 5.133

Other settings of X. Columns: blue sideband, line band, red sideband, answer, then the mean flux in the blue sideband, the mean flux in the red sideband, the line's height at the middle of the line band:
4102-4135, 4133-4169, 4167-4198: -3.0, 9.66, 10.3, 9.97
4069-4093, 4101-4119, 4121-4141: 3.1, 10.6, 10.7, 10.6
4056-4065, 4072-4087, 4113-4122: -0.3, 10.3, 10.1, 10.2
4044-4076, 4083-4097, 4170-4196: 1.0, 11.3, 10.4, 11.1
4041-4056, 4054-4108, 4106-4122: 4.5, 11.8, 9.51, 10.7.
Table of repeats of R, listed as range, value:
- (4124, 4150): 12.3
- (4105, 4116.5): 12.06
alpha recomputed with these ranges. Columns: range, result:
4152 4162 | 9.346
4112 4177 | 6.996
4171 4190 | 9.1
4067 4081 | 8.967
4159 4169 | 8.889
